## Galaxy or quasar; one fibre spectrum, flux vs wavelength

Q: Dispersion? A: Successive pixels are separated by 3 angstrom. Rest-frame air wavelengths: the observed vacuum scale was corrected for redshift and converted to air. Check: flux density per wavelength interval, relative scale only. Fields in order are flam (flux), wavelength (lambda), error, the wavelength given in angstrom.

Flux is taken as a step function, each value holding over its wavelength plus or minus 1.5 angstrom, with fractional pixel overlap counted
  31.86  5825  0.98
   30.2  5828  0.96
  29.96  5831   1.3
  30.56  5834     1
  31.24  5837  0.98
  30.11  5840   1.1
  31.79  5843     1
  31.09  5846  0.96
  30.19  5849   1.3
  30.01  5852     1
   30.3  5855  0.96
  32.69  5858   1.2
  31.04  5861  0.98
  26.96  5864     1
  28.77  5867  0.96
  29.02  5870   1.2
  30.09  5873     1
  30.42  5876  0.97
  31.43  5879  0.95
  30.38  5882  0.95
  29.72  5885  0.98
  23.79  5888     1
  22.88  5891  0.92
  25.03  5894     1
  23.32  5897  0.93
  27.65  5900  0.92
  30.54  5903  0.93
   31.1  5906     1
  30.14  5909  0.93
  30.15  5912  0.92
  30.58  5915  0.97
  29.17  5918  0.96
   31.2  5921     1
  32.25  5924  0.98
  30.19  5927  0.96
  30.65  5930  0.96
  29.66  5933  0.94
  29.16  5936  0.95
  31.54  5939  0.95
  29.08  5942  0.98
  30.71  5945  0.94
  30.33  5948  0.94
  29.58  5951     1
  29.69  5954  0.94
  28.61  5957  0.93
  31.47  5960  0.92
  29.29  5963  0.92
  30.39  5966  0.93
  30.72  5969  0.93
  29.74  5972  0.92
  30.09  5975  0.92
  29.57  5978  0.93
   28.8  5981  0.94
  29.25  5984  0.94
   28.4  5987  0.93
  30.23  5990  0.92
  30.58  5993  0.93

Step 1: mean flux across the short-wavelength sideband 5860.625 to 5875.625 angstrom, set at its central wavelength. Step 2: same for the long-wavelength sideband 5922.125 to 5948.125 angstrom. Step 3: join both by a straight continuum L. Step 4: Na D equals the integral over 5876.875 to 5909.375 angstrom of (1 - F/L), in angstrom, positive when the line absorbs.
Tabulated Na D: 2.00 angstrom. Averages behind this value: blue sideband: 29.1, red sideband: 30.4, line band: 27.8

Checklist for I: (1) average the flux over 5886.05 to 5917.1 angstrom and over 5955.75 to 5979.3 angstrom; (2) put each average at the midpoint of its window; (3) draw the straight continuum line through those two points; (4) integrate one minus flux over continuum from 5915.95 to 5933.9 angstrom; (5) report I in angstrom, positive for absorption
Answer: -1.33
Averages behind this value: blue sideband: 27.6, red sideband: 30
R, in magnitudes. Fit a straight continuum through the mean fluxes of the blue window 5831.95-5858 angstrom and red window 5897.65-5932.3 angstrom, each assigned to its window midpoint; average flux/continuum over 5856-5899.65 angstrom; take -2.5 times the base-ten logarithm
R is 0.08 mag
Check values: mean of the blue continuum 30.8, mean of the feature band 28.3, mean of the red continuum 30.1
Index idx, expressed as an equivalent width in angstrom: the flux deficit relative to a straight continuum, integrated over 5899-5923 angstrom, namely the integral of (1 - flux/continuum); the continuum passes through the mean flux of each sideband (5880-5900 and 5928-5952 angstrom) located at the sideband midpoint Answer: -2.0 angstrom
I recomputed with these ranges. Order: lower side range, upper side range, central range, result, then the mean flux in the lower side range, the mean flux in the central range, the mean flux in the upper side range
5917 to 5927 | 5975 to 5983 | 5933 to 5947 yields 0.1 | 30.9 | 30.1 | 29.4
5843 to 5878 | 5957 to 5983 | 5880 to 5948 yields 2.1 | 30.1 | 29.1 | 29.9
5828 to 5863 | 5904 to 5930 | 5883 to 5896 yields 2.2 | 30.7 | 25.5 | 30.6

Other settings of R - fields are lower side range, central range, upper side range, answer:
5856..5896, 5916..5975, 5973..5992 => -0.04 mag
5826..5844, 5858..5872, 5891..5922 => 0.01 mag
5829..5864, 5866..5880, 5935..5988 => 0.02 mag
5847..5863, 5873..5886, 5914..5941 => 0.01 mag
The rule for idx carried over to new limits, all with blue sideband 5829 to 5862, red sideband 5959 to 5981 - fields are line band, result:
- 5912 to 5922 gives 0.04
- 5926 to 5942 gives 0.07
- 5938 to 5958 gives 0.17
